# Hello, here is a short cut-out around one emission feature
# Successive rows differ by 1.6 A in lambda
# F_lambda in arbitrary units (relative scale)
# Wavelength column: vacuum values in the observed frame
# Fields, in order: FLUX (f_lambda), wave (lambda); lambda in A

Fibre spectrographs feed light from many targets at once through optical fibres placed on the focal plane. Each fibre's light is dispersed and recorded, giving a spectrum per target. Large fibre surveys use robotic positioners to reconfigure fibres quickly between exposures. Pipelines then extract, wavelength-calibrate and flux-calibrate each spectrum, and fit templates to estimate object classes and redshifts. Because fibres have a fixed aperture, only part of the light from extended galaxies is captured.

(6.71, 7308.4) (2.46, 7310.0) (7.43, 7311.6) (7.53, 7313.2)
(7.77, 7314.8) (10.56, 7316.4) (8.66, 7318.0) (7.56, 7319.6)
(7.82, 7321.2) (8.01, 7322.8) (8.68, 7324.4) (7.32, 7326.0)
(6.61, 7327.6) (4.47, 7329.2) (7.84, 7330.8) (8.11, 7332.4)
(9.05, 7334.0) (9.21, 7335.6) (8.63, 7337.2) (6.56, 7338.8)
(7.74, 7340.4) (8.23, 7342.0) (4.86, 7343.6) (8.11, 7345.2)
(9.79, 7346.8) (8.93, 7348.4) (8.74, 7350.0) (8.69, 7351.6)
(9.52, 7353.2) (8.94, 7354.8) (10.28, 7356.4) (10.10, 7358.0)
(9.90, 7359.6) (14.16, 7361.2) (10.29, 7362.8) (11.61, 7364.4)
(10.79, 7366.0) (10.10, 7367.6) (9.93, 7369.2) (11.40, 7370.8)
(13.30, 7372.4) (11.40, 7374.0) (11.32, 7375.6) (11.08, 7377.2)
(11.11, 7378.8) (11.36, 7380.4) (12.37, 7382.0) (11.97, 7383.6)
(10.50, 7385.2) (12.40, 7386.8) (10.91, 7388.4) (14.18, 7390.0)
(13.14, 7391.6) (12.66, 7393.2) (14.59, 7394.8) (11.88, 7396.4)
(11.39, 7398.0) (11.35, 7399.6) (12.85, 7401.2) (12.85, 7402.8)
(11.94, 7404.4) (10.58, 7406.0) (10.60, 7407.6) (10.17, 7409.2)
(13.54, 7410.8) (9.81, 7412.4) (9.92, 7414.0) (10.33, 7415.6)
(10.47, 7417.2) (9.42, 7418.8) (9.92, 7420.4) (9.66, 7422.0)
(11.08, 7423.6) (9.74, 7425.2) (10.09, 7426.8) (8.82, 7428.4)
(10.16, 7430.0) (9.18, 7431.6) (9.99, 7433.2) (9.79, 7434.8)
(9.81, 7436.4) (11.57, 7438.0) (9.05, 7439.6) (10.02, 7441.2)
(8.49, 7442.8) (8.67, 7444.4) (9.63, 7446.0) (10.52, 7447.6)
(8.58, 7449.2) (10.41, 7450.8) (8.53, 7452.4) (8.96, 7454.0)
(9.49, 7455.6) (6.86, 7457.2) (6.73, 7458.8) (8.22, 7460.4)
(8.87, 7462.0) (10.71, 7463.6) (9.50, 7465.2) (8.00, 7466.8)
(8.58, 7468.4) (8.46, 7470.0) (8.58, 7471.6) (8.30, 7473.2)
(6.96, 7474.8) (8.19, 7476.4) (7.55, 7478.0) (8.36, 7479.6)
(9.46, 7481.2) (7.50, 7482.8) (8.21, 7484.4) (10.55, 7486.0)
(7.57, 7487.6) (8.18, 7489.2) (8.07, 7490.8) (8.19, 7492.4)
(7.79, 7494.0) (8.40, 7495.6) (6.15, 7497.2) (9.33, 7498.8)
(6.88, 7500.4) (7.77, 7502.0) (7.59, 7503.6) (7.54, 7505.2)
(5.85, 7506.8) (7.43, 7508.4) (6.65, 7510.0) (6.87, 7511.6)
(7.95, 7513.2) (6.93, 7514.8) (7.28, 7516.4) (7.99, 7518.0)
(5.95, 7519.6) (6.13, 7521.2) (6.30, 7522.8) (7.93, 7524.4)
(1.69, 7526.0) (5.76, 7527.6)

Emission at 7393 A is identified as Mg II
